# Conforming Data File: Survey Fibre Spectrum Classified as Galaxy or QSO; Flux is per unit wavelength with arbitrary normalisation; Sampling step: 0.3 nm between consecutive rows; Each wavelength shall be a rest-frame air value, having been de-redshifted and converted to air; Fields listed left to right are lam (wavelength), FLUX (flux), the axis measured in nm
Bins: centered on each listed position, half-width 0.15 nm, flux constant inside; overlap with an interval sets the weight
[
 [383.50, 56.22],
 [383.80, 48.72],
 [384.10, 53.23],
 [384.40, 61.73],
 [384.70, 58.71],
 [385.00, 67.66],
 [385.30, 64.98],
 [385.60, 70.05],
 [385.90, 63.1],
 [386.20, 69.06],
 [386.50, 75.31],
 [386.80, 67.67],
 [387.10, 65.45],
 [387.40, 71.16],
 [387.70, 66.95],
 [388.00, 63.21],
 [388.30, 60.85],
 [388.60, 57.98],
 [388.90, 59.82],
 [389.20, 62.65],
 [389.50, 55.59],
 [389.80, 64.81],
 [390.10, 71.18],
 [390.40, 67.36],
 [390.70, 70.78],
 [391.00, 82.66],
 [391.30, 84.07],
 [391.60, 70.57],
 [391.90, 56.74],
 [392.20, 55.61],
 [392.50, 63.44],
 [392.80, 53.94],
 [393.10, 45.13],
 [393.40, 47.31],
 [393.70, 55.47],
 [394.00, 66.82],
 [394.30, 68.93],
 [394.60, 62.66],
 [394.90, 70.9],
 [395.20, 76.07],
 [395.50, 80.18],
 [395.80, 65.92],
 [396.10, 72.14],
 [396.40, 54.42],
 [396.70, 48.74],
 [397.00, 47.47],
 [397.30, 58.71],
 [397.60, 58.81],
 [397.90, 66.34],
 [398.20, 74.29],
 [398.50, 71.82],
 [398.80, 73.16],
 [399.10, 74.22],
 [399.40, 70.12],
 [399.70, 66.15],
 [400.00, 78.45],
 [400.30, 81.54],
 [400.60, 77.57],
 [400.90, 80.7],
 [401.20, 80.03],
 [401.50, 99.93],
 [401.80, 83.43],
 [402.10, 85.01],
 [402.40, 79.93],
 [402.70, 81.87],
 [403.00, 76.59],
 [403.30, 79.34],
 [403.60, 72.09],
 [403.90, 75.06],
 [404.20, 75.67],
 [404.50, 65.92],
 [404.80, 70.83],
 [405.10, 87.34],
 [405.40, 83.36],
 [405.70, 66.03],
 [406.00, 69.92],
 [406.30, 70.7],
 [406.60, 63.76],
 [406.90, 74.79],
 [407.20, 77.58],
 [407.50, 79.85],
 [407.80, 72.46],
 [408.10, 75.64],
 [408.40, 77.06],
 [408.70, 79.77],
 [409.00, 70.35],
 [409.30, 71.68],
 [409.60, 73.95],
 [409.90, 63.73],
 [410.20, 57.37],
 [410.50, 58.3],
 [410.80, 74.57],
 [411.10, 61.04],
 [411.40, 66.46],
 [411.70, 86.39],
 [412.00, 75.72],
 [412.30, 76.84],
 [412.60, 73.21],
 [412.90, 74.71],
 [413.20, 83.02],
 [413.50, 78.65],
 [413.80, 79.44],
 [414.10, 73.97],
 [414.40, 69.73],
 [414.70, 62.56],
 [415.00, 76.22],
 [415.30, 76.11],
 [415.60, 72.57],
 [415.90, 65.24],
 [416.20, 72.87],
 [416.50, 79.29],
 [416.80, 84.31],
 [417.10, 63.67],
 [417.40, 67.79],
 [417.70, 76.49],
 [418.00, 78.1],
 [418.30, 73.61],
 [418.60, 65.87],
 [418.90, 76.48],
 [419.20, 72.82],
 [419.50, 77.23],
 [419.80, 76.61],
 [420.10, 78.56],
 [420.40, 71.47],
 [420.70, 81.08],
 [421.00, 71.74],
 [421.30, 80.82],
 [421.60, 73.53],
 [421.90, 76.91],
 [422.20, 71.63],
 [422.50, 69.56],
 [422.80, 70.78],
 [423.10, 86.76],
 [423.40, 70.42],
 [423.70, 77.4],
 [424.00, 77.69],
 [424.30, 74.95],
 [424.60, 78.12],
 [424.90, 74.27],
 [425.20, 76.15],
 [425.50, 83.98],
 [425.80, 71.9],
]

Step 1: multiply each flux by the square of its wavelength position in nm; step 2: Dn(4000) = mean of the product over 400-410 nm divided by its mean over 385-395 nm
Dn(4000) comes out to 1.28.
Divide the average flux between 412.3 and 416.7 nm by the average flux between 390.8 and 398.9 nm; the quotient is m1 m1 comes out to 1.16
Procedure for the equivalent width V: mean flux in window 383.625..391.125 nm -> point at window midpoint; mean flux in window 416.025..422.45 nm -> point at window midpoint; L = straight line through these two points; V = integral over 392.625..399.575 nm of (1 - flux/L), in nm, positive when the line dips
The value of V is 0.40 nm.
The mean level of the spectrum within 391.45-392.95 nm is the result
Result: 60.1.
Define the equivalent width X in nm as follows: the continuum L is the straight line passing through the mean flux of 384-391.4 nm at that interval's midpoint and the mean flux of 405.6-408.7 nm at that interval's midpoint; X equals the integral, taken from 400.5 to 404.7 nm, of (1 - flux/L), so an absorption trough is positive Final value -0.462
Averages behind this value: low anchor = 66.2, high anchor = 73.2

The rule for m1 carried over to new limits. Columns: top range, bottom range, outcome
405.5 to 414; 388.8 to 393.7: 1.15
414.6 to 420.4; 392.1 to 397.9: 1.21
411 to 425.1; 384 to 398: 1.17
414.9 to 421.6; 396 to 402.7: 1.03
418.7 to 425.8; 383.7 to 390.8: 1.18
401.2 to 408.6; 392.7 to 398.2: 1.25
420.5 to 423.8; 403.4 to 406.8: 1.03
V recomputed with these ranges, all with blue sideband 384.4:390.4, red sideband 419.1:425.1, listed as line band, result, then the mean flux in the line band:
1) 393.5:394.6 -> 0.07 nm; 62.8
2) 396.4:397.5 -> 0.25 nm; 52.3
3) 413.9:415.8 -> 0.04 nm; 71.9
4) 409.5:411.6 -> 0.20 nm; 65.4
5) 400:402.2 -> -0.46 nm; 83.6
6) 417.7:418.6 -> 0.00 nm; 74.3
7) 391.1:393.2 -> 0.13 nm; 62.3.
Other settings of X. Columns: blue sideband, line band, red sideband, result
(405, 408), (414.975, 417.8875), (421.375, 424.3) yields 0.06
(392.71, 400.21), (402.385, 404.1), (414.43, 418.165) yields -0.25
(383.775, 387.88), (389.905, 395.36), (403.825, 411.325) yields 0.17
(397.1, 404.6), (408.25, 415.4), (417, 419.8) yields 0.12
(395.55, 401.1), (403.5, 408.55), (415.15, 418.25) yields -0.26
